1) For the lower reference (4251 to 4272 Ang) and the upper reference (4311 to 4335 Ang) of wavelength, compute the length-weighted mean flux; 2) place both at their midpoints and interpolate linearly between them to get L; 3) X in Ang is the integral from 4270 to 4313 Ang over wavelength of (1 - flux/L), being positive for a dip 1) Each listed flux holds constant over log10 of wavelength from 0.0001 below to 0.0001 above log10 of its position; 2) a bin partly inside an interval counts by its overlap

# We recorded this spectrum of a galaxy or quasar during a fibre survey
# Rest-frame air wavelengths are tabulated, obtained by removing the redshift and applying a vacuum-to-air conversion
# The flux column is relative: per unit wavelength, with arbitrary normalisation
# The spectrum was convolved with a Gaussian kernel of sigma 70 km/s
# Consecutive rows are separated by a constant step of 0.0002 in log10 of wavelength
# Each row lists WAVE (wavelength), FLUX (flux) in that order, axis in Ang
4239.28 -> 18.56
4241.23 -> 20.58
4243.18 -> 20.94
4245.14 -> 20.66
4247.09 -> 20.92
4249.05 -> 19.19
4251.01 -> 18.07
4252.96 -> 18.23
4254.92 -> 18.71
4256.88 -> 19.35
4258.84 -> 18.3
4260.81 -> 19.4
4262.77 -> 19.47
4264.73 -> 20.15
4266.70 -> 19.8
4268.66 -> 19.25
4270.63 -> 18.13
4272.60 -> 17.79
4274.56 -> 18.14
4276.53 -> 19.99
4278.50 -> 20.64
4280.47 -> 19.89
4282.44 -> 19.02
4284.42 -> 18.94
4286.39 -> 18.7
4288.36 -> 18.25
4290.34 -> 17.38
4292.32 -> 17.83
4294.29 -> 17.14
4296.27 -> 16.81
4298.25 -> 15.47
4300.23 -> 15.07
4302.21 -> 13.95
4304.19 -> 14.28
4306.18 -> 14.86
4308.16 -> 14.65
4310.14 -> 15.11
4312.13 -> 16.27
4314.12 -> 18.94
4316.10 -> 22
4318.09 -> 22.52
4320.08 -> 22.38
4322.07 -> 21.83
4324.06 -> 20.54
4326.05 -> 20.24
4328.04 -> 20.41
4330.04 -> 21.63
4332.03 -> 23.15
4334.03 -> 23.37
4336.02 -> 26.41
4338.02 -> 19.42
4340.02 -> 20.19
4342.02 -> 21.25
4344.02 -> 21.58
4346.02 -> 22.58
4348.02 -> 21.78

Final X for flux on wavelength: 5.98 Ang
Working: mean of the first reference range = 19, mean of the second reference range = 21.1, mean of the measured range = 17.2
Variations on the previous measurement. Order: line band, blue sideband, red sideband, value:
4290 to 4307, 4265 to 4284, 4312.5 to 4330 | 3.6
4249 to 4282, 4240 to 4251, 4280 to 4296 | 0.3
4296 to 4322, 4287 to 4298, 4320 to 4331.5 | 2.8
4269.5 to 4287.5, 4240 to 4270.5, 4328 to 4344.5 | 1.1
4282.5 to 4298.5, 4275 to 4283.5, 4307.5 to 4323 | 1.5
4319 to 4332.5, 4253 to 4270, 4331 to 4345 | 0.2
